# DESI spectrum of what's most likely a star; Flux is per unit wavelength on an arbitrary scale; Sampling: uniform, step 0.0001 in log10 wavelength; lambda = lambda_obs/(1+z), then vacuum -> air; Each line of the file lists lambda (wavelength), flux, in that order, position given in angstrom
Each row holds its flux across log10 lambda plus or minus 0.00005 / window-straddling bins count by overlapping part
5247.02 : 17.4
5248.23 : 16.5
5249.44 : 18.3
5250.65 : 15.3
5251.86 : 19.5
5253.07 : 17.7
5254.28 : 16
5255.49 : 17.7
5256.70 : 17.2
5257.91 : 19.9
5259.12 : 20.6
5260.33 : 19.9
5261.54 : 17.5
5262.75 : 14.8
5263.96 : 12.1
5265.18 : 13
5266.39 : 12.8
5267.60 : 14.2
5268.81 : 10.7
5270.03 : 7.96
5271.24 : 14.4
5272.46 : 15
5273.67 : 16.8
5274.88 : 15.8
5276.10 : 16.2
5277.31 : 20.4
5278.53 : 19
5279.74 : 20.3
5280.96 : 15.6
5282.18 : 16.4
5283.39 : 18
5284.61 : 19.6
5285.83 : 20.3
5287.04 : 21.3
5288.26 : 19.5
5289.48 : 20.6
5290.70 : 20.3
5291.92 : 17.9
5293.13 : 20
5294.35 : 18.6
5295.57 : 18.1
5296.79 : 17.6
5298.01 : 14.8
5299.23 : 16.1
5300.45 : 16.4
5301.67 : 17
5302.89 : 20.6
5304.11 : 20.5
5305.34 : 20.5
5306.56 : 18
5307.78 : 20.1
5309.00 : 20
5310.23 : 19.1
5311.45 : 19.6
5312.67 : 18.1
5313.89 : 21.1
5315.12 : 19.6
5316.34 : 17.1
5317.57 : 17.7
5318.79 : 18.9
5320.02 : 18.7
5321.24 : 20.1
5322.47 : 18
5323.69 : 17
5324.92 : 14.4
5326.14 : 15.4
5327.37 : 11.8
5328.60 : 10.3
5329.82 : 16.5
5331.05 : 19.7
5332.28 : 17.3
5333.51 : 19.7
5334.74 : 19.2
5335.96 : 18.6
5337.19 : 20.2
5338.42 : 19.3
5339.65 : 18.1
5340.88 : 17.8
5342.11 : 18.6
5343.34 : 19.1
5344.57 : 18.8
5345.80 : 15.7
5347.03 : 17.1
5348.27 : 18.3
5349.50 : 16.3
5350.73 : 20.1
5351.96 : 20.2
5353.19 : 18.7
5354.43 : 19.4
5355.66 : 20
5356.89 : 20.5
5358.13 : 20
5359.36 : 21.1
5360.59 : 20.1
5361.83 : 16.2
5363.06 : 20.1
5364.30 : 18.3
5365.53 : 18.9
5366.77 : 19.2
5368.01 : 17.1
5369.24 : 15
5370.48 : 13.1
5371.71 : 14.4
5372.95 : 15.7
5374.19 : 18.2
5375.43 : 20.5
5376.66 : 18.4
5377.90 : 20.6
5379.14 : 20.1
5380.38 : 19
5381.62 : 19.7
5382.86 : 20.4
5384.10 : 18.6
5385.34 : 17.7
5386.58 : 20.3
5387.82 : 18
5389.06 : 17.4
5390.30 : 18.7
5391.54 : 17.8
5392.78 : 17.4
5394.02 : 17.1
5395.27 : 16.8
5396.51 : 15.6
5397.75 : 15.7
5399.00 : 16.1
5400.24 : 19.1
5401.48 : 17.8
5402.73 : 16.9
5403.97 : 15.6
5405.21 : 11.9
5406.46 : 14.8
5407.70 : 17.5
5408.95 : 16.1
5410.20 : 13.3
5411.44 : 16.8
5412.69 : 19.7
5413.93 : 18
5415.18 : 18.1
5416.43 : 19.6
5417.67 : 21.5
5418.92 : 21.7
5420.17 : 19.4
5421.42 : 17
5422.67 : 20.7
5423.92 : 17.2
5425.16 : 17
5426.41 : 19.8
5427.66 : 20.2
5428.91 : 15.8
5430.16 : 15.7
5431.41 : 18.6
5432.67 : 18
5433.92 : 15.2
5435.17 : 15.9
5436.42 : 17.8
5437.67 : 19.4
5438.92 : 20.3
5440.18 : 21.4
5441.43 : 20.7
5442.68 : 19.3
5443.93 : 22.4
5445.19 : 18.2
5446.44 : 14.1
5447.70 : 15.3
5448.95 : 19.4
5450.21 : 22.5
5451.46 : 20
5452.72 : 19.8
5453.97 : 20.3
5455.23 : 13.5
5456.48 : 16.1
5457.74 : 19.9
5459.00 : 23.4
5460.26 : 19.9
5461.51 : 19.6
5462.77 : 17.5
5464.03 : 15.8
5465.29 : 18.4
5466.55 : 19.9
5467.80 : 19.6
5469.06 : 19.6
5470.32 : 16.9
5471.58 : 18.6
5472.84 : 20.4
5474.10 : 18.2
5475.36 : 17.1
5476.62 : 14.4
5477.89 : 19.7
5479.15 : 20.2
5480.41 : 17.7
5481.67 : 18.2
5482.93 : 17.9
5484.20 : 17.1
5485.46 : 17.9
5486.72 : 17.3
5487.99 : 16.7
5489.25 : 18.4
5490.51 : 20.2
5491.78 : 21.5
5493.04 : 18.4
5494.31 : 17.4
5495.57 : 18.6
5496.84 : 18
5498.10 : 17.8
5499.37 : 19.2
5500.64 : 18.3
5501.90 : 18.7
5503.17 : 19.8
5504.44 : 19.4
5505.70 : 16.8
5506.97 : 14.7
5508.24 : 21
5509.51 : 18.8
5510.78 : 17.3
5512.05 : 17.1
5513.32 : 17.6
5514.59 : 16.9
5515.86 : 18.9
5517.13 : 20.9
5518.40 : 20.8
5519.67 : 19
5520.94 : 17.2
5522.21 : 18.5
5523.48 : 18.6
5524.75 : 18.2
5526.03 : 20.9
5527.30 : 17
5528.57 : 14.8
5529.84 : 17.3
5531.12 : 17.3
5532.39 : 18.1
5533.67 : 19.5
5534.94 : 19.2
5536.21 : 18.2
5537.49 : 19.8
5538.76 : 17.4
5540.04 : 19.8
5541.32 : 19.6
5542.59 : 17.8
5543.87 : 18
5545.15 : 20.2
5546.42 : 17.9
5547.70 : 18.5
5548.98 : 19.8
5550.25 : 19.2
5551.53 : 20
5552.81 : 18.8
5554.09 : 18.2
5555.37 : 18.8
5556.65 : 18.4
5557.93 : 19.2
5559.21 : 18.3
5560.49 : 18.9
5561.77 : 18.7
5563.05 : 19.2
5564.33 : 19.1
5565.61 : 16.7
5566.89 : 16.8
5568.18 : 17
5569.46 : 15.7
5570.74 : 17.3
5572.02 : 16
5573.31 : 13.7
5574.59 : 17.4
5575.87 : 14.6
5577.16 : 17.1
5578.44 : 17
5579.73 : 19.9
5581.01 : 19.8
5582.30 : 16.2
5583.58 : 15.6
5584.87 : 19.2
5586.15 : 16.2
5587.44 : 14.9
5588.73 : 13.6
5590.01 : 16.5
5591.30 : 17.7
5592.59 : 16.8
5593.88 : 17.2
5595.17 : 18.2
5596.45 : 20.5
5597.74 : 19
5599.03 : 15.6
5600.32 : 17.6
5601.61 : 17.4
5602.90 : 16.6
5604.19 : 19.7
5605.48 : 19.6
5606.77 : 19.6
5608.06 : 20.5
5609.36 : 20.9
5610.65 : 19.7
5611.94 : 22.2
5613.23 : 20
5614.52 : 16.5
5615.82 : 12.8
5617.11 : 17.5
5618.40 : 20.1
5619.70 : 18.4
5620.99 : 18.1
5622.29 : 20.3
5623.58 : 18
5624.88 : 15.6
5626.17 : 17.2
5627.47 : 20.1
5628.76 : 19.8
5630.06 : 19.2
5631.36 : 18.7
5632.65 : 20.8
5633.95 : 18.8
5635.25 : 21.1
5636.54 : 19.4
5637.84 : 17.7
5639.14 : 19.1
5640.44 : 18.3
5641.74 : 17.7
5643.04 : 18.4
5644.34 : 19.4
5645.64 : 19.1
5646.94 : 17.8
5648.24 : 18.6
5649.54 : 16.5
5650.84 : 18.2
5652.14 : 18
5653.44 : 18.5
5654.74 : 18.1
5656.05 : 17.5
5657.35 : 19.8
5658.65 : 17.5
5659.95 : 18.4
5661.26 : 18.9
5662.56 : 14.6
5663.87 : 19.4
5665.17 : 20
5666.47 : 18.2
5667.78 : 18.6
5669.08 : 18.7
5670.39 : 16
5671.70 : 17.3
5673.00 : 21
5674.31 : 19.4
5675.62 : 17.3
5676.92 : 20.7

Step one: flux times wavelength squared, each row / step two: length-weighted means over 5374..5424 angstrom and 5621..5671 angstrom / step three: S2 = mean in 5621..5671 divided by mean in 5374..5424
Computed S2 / 1.1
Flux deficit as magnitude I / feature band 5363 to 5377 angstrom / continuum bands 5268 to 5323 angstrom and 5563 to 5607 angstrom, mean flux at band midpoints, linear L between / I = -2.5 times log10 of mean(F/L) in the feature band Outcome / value 0.03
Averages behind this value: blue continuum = 18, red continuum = 17.2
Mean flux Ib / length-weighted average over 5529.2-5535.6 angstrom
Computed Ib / 18.3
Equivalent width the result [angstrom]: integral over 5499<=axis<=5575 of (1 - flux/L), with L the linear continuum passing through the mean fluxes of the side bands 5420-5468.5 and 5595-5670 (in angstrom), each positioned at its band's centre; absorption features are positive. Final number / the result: 1.2 angstrom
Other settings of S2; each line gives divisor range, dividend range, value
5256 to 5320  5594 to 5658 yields 1.19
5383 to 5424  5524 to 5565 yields 1.11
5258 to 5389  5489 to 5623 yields 1.11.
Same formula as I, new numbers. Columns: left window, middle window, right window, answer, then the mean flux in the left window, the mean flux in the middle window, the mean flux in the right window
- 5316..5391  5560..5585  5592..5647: 0.08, 18.1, 17.2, 18.6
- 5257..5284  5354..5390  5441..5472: -0.06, 16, 18.6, 18.8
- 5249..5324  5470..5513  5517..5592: -0.02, 17.7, 18.2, 17.9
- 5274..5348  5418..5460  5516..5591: -0.04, 18.2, 18.7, 18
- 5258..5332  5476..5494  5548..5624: -0.03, 17.4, 18.2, 17.9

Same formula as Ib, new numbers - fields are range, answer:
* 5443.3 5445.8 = 20.3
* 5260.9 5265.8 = 14.4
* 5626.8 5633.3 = 19.7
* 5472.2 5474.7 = 19.3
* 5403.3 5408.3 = 15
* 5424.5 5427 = 18.4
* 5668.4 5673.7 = 18.3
